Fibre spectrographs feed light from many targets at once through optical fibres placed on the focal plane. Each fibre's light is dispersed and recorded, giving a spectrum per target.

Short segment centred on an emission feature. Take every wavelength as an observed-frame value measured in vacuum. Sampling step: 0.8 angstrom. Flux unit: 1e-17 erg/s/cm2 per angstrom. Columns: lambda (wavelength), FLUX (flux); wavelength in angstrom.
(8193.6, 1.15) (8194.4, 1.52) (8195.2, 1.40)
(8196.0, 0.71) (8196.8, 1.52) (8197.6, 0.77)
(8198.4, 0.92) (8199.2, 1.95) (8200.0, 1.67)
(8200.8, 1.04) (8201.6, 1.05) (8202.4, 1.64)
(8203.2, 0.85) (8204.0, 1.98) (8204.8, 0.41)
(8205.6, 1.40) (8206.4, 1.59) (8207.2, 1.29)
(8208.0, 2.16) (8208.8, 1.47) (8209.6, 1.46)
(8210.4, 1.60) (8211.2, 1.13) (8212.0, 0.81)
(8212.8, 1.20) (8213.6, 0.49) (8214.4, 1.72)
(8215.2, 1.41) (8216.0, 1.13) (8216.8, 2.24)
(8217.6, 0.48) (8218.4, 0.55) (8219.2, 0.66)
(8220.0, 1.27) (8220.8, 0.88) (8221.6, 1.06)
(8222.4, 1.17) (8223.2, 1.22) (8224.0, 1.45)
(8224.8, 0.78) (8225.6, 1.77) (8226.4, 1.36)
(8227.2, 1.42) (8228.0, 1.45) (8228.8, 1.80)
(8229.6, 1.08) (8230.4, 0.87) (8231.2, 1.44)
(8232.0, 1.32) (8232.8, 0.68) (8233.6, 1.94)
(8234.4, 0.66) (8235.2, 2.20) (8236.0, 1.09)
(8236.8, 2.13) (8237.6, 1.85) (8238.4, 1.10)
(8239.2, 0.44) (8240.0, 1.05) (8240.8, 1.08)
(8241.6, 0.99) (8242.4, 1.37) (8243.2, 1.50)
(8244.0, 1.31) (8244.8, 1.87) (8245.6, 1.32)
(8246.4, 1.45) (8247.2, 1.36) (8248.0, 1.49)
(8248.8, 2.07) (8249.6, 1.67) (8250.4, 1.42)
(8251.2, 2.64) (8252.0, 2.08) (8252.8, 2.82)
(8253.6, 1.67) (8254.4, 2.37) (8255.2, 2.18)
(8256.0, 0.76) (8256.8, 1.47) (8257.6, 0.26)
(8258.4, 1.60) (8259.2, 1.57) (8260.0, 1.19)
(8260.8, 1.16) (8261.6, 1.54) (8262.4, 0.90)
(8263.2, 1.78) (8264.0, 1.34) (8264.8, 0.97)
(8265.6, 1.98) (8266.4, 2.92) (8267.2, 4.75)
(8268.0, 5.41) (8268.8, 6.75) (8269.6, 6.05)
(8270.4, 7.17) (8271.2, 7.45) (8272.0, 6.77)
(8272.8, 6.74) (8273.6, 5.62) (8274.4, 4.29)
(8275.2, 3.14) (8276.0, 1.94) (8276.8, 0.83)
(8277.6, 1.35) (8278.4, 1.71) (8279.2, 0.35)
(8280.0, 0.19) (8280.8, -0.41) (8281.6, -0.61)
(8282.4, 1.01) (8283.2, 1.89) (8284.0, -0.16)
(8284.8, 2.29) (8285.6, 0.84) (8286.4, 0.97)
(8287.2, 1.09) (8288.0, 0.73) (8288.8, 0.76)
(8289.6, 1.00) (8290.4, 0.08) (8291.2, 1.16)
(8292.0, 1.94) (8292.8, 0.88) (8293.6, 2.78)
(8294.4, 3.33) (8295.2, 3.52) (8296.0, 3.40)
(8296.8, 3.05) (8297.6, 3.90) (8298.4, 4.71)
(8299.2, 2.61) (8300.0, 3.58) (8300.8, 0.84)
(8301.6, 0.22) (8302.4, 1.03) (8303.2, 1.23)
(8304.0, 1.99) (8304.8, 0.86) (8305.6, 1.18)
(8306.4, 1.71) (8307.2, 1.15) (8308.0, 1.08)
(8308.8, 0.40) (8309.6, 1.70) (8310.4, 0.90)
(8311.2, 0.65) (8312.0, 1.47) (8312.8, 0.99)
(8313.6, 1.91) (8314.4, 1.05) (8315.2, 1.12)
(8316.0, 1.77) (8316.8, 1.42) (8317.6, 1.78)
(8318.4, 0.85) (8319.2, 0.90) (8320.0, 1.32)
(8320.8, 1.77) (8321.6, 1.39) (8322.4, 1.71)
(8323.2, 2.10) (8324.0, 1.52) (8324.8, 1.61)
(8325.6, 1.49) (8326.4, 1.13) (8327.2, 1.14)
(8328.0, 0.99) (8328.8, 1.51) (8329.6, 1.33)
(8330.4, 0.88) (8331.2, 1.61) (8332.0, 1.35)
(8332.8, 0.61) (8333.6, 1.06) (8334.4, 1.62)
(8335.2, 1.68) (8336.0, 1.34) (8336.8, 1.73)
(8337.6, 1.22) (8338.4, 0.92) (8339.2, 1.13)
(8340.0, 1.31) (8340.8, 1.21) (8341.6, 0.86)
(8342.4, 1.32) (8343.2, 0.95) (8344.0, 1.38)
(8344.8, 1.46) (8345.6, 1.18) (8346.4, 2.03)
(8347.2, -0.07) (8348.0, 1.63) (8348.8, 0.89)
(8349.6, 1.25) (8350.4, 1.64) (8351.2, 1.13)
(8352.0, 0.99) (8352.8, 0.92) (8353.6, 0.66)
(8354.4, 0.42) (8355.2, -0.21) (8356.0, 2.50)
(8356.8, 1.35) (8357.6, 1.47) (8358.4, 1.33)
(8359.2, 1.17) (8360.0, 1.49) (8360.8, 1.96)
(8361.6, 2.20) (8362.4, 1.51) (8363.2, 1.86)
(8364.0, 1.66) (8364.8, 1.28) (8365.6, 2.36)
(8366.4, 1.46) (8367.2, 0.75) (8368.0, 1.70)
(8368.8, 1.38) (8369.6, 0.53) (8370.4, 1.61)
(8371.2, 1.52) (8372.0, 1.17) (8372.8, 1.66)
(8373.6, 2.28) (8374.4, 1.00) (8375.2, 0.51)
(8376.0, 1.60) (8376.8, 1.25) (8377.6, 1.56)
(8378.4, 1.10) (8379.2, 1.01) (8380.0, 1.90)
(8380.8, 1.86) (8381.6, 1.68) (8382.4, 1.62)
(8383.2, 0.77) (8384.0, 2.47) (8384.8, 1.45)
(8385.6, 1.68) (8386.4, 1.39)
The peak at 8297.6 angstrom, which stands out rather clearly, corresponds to [N II] 6583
